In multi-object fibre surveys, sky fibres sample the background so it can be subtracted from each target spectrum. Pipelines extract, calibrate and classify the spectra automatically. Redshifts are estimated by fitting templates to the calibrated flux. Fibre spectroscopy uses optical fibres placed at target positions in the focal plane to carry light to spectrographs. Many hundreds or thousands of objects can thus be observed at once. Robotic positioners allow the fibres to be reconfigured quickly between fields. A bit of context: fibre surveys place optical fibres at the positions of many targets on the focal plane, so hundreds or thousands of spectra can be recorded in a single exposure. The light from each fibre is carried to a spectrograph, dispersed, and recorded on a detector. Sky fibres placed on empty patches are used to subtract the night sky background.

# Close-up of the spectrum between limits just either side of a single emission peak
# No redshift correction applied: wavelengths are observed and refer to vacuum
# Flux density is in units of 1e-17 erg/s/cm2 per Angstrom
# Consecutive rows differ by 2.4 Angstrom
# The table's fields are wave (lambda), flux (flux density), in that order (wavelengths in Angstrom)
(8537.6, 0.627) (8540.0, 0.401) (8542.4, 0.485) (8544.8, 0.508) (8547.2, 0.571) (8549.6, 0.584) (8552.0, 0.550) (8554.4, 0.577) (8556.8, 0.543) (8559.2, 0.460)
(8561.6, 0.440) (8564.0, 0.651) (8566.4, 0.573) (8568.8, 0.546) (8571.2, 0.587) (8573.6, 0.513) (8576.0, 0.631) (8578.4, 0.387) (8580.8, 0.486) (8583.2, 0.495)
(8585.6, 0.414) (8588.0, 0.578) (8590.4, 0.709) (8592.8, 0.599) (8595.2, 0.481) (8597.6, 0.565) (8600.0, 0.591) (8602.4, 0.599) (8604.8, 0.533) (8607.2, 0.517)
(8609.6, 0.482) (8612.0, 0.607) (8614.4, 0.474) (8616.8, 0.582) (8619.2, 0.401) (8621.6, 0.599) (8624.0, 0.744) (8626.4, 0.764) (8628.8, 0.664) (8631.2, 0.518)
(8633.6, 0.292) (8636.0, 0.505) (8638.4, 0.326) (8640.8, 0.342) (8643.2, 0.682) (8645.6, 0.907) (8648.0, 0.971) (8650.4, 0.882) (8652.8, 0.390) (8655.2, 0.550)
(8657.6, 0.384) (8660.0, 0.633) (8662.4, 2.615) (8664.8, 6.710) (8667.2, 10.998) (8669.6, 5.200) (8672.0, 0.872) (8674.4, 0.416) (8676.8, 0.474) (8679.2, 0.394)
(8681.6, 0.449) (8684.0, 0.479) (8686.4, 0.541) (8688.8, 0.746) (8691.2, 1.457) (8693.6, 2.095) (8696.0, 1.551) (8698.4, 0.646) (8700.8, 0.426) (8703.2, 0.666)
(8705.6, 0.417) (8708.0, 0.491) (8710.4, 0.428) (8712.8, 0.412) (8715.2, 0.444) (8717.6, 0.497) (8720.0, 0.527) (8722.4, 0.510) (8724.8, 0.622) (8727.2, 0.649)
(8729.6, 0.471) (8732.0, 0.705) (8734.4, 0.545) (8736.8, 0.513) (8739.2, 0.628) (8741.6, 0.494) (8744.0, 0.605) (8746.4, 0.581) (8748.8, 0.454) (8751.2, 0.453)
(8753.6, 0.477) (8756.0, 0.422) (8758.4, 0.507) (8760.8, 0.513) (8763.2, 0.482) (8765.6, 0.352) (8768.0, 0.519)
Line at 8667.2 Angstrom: H-alpha 6563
